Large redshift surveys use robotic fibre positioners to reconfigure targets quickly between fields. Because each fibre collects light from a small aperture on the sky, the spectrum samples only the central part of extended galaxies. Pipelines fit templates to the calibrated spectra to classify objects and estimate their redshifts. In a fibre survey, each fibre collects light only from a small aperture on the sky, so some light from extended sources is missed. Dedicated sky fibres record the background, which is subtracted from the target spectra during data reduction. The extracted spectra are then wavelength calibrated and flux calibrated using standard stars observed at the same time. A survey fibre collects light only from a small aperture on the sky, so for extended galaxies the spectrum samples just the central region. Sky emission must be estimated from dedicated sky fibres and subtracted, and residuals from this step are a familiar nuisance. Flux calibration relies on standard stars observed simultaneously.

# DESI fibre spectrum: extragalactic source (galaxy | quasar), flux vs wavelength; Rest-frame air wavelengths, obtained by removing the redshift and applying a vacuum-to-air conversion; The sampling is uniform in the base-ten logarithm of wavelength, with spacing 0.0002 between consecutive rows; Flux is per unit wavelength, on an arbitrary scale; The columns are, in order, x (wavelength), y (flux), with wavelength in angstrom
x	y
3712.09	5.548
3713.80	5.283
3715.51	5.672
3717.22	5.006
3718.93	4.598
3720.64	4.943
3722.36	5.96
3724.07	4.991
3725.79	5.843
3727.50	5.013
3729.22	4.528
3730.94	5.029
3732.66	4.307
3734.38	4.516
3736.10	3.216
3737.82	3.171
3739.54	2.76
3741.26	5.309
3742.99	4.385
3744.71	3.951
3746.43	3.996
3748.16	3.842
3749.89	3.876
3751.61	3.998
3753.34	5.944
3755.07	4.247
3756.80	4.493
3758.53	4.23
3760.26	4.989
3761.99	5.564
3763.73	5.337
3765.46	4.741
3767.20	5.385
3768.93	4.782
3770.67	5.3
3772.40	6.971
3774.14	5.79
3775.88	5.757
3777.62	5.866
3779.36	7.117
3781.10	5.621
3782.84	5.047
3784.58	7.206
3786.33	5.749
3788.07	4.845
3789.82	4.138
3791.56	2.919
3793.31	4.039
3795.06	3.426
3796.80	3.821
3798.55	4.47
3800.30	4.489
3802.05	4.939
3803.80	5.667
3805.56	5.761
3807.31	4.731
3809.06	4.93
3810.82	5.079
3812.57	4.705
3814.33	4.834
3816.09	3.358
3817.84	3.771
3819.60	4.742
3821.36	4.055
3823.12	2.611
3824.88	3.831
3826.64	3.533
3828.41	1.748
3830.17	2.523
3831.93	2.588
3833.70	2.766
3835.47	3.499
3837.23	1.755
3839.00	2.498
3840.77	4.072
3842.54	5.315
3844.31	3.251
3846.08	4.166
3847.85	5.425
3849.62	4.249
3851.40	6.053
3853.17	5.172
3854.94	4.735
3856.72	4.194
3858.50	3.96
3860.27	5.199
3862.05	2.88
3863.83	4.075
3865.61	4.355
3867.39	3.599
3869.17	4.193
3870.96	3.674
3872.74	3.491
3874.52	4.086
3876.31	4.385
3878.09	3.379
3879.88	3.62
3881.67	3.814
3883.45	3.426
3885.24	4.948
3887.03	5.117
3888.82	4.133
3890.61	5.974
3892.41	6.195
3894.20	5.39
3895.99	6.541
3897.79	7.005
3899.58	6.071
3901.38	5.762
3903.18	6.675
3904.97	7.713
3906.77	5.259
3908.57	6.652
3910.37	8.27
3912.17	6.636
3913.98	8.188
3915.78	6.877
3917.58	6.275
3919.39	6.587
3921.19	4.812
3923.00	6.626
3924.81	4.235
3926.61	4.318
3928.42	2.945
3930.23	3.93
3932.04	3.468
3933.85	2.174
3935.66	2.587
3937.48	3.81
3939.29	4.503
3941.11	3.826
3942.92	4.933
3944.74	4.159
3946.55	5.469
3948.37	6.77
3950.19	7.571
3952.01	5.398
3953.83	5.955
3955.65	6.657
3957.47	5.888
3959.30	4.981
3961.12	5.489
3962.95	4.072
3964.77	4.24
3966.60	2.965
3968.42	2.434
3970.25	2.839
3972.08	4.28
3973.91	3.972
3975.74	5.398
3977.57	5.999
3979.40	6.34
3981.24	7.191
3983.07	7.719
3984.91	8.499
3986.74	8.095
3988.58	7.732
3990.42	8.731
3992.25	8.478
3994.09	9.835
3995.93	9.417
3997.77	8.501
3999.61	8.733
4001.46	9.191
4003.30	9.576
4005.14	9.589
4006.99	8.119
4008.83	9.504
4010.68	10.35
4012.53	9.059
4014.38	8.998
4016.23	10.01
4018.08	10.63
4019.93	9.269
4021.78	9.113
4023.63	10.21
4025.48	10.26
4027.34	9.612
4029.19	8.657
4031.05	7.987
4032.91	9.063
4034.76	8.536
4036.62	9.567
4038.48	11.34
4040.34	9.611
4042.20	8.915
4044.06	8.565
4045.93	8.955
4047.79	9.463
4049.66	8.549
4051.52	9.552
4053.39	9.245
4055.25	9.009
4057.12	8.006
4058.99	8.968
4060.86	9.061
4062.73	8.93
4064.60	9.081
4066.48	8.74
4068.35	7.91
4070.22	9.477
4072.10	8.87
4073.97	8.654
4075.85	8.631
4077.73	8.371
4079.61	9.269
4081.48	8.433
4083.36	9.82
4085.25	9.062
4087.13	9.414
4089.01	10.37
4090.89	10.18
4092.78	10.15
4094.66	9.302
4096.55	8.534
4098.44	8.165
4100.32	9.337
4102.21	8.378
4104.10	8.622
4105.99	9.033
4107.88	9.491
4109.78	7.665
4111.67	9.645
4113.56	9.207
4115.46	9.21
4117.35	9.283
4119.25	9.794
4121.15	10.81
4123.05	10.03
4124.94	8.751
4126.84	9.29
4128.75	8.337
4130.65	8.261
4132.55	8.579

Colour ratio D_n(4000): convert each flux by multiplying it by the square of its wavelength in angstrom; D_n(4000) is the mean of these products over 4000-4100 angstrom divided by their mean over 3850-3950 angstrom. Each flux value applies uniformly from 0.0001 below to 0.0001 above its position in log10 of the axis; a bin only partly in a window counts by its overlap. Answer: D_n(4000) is 2.0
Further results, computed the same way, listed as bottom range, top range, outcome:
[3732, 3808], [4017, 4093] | 2.22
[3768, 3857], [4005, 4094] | 2.33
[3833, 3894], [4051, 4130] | 2.43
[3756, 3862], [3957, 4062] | 1.99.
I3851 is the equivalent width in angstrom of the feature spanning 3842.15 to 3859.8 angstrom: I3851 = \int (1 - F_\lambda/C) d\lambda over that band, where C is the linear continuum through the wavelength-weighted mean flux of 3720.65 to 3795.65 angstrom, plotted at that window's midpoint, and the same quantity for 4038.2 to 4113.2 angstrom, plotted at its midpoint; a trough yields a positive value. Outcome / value 4.2 angstrom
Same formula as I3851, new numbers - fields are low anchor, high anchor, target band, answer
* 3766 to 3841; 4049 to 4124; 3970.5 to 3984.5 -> 2.9 angstrom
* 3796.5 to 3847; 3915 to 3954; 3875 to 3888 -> 0.9 angstrom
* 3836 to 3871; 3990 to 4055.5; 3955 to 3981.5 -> 9.9 angstrom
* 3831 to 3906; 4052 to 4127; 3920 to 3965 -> 9.6 angstrom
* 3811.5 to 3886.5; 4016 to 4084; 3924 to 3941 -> 7.0 angstrom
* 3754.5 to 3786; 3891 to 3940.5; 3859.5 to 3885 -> 7.5 angstrom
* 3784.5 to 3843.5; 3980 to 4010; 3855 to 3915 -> 8.0 angstrom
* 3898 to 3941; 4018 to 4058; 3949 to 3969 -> 4.5 angstrom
